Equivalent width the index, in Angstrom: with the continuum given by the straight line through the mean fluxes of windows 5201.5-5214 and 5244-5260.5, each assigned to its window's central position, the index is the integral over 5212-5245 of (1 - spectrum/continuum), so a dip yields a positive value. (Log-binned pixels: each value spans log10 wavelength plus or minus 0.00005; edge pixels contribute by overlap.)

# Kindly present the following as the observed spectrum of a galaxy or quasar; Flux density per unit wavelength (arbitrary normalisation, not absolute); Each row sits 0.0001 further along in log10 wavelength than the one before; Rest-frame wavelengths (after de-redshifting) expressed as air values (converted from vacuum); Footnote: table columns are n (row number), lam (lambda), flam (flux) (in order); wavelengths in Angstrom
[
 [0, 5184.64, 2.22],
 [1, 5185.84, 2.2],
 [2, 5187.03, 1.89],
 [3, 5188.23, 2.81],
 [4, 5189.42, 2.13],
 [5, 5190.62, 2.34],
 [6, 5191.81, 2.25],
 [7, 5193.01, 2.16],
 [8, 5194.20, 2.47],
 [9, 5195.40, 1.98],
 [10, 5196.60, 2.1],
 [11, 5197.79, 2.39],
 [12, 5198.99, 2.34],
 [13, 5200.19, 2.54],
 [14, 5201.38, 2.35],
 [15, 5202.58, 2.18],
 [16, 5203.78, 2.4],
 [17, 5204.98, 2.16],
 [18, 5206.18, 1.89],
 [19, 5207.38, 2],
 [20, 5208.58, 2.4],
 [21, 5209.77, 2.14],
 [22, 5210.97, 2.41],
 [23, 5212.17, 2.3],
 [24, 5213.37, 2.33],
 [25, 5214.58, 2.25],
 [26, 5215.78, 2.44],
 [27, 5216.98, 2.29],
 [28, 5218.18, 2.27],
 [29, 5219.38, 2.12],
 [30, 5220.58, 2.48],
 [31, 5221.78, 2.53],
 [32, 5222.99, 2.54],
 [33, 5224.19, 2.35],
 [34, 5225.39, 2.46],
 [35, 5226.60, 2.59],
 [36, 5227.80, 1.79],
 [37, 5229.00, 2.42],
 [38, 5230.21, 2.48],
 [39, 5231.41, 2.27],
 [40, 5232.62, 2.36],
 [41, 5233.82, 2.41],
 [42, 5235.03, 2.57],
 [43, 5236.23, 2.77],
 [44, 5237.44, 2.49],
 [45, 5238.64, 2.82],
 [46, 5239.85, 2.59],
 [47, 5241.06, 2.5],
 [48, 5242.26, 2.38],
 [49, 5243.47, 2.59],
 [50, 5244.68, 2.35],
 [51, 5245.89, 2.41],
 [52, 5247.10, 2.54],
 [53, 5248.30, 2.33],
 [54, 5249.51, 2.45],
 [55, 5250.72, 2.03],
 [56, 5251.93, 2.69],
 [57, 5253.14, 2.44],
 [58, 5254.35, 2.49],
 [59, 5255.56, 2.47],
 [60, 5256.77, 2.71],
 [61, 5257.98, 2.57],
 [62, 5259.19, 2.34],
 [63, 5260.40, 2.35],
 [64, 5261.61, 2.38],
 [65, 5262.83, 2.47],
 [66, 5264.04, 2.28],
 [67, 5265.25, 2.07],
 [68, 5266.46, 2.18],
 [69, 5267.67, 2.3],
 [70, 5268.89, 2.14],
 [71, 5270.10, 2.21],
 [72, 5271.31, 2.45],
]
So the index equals -1.3 Angstrom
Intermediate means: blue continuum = 2.22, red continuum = 2.44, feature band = 2.42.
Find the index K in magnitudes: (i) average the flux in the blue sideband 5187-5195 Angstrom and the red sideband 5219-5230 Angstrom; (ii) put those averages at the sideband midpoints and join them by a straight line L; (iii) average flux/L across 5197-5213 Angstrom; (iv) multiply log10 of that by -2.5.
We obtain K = 0.03 mag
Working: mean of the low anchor 2.31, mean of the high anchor 2.37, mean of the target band 2.27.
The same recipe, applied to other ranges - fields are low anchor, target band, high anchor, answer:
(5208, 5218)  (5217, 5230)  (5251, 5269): -0.01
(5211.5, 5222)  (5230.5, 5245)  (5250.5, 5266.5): -0.06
